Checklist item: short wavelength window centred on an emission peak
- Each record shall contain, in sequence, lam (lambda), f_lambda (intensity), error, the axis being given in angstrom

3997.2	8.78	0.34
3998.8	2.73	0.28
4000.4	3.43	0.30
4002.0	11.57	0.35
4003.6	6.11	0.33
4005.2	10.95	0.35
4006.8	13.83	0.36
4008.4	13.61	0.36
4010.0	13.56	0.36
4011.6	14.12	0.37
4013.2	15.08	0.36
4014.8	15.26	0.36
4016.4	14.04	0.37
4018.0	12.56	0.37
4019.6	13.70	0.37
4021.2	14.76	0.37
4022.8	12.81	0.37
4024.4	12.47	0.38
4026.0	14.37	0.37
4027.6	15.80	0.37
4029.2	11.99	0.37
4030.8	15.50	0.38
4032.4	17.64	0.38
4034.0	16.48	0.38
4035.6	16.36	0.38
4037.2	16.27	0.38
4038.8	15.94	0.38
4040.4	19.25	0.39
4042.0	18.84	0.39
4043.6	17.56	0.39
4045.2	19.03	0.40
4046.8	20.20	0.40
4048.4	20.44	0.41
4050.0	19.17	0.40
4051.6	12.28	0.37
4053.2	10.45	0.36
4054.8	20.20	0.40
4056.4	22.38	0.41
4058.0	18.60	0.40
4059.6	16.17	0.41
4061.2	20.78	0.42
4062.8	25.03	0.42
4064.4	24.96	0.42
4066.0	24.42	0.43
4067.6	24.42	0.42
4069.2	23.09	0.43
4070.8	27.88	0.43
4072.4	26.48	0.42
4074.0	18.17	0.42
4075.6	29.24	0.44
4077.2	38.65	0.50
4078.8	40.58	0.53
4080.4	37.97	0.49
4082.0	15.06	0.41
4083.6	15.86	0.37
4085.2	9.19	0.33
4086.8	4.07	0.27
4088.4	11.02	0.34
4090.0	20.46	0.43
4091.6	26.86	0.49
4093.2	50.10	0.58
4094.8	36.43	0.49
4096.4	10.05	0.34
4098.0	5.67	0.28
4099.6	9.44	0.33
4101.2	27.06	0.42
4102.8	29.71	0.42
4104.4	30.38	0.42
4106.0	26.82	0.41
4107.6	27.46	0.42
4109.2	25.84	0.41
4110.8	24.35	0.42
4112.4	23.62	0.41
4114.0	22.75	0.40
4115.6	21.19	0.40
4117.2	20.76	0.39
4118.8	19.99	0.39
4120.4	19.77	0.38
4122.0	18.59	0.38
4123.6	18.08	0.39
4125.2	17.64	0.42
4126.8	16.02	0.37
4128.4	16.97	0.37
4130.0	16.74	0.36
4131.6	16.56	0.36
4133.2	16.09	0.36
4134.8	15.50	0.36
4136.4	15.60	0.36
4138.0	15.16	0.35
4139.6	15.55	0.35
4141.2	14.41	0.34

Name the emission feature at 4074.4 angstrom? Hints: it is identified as Lyman alpha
